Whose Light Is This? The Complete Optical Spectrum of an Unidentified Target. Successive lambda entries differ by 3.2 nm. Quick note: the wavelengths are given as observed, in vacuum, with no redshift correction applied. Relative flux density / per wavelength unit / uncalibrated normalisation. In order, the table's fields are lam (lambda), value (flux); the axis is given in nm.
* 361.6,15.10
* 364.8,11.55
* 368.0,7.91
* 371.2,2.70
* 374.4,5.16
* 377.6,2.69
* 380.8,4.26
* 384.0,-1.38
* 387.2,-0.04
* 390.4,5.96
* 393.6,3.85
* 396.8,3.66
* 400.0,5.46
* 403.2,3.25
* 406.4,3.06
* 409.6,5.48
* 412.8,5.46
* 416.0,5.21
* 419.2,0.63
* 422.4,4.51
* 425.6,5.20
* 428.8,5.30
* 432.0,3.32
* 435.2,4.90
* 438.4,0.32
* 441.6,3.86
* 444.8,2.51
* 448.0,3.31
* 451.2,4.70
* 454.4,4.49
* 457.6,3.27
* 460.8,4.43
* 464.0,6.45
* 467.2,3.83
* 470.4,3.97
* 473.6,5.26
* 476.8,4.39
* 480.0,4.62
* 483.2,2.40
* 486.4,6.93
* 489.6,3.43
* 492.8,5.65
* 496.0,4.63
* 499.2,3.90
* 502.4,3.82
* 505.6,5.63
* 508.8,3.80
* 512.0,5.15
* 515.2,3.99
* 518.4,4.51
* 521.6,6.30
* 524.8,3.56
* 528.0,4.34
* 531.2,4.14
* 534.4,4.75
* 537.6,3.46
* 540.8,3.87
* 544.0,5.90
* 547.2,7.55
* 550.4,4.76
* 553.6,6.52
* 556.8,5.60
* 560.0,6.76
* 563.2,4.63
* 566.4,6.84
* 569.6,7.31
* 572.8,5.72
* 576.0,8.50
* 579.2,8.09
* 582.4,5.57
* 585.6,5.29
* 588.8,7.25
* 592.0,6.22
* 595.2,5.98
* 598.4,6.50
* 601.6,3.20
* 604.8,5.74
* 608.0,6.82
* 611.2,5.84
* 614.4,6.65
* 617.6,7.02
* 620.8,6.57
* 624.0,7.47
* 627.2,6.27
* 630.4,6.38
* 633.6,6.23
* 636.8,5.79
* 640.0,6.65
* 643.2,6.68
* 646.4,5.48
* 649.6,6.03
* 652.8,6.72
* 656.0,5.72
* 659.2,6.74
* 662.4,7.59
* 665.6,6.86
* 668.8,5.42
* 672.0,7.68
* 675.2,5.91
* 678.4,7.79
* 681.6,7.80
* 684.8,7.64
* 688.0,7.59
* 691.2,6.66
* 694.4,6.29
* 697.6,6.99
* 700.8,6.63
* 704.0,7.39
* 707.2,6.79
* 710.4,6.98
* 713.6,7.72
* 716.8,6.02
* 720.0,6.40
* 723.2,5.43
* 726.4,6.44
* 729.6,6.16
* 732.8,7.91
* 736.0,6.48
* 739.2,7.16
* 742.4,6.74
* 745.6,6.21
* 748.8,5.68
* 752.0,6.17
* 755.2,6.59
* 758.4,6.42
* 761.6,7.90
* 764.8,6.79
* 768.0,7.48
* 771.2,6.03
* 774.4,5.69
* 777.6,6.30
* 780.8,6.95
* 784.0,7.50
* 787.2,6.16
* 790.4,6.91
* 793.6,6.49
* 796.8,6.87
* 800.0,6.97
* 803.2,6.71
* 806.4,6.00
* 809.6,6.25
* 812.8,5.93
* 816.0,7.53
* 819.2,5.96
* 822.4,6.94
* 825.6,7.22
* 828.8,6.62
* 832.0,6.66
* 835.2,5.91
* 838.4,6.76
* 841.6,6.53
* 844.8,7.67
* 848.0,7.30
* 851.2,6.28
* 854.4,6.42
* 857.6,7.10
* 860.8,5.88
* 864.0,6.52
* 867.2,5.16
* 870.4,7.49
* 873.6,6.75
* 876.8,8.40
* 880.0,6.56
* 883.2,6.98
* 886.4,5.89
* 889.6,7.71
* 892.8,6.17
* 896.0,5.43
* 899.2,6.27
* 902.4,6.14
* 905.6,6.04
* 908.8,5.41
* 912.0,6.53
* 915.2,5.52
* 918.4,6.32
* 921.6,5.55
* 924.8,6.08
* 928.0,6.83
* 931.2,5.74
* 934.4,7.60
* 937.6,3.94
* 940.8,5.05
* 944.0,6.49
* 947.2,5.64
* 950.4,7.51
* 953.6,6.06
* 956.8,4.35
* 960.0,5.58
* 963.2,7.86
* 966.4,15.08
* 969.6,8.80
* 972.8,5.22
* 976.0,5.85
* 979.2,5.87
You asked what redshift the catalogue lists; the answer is 0.47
